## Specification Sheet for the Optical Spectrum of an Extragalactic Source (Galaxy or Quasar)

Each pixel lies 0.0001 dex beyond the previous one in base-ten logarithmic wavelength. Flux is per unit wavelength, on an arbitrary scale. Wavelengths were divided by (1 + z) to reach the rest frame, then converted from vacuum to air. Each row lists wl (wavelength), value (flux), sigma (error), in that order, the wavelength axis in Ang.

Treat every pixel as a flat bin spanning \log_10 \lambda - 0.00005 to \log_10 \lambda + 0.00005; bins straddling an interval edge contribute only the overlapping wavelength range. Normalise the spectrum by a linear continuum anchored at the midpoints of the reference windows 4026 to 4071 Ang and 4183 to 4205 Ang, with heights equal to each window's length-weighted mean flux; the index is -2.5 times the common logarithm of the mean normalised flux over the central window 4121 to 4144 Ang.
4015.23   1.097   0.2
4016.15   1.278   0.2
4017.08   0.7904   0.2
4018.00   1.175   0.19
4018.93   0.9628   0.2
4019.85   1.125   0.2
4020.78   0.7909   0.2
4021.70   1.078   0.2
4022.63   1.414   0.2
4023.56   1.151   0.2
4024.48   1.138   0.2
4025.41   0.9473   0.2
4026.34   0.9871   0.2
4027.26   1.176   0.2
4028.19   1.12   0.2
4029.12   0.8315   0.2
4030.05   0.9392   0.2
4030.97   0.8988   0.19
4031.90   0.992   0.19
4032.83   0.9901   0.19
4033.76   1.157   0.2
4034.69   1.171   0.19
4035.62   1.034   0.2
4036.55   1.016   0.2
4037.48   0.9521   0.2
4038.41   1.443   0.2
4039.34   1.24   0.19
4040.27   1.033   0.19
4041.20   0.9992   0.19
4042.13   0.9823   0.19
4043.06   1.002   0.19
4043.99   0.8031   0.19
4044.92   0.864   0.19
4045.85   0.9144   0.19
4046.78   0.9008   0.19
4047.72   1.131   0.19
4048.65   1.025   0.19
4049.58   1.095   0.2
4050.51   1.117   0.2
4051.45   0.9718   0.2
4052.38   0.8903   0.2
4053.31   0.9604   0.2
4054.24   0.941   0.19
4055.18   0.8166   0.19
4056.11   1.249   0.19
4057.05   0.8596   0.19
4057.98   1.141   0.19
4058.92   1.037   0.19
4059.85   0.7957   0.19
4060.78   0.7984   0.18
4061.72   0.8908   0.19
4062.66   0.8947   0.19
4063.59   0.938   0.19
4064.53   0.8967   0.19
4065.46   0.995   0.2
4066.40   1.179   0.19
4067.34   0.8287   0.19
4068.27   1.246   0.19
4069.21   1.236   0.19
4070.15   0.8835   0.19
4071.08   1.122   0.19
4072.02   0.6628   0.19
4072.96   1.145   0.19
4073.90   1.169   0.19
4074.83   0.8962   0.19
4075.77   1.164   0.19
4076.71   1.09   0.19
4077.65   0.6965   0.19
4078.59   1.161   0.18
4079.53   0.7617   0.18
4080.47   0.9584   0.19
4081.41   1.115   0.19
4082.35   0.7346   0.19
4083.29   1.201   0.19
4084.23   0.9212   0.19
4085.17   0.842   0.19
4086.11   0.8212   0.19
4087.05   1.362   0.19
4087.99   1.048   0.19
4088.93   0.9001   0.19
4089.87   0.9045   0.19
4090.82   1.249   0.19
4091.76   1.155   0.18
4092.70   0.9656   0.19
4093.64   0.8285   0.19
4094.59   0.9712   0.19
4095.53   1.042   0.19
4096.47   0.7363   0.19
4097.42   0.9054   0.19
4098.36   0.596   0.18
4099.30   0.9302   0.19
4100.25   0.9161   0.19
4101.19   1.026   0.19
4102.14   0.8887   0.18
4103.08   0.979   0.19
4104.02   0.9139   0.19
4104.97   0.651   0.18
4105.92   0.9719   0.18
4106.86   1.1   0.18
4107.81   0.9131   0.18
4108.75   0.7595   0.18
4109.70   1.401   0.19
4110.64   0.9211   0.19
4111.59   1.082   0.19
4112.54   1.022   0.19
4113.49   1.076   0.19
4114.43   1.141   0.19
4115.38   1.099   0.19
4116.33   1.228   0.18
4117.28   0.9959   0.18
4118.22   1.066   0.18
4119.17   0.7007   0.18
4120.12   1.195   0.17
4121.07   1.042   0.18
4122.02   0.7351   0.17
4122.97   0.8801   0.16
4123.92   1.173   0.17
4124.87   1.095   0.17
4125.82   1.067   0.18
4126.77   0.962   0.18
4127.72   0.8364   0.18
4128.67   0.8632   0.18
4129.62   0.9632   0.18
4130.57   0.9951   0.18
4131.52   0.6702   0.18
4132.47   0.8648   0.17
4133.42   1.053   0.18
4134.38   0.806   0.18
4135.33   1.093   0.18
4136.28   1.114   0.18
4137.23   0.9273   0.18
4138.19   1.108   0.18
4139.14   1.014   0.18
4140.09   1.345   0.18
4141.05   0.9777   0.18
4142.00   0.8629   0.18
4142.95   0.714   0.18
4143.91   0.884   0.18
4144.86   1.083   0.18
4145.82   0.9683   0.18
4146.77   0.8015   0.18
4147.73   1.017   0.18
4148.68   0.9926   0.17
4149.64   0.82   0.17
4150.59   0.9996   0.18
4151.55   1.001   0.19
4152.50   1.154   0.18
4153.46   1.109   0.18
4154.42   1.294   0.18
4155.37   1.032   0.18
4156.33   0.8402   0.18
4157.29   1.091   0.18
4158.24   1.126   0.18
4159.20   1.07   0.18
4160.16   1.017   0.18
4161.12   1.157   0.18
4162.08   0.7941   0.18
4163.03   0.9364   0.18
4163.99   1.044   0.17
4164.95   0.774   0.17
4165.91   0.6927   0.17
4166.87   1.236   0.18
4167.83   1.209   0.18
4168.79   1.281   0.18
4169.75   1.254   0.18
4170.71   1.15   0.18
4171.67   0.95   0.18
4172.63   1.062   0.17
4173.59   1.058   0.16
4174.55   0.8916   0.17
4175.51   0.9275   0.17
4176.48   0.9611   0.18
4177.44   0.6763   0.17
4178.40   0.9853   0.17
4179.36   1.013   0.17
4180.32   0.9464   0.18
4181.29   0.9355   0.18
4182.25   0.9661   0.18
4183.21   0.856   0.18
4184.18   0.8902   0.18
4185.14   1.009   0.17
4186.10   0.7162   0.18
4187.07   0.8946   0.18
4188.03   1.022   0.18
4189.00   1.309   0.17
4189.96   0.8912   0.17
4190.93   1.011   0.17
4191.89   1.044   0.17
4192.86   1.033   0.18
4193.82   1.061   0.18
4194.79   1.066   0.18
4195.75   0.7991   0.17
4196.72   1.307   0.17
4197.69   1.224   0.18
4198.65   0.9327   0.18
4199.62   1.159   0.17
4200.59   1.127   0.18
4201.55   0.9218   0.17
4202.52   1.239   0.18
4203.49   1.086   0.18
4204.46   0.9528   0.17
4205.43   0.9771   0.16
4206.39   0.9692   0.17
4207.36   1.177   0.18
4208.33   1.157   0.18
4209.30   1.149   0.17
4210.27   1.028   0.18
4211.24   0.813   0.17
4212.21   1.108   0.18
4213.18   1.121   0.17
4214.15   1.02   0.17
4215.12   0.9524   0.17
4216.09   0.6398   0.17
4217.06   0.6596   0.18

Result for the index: 0.06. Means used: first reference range 1.01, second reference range 1.03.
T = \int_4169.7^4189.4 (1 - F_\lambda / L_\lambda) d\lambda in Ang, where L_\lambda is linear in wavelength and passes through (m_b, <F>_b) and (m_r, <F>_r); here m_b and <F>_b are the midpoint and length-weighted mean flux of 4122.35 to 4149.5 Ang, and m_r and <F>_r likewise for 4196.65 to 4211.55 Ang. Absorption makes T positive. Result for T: 1.3 Ang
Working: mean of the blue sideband 0.966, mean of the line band 0.967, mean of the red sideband 1.07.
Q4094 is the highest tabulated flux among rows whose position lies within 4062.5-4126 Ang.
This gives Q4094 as 1.401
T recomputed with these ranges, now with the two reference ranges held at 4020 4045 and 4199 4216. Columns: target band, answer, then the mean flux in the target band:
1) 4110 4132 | 1.08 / 0.995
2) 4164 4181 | 0.67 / 1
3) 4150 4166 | 0.49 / 1.01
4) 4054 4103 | 3.49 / 0.971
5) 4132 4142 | 0.22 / 1.02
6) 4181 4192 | 0.90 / 0.96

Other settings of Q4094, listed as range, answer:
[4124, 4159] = 1.345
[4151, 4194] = 1.309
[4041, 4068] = 1.249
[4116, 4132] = 1.228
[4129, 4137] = 1.114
